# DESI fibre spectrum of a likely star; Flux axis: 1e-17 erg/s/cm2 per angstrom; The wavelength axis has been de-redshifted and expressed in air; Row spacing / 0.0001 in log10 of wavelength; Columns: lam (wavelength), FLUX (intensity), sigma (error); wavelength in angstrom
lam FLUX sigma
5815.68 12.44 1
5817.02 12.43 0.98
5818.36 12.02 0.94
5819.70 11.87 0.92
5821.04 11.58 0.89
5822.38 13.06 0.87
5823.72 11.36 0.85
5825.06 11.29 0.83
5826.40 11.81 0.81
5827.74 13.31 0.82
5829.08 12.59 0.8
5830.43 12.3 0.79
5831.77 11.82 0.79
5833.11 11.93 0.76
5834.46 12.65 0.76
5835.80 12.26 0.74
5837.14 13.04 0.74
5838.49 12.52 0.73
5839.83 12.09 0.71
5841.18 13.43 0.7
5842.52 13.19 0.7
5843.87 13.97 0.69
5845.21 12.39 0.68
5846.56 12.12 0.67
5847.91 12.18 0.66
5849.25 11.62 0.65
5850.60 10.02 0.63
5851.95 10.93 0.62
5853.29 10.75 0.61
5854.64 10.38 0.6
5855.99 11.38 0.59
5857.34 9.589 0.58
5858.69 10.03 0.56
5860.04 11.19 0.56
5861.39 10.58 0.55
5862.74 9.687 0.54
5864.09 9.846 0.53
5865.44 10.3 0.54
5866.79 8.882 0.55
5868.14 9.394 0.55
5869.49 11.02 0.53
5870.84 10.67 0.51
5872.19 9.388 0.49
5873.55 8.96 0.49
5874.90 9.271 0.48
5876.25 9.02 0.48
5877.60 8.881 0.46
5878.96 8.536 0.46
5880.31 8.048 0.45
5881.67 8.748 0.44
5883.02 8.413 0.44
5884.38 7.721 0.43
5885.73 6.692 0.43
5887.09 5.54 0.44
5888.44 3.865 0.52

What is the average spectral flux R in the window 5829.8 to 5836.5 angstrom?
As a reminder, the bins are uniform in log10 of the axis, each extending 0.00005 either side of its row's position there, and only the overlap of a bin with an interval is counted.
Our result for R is 12.2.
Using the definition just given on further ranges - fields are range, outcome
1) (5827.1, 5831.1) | 12.7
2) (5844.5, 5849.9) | 12.1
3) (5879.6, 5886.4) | 7.93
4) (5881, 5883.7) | 8.59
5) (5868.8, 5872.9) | 10.3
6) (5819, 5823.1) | 12.2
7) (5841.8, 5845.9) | 13.2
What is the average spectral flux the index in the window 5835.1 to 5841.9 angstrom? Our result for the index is 12.7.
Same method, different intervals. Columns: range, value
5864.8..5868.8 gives 9.52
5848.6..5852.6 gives 10.8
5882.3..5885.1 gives 8.07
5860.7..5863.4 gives 10.1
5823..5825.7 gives 11.4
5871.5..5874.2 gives 9.17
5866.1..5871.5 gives 10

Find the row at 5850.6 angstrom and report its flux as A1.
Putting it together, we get 10.02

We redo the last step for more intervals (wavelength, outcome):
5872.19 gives 9.388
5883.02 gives 8.413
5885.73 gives 6.692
